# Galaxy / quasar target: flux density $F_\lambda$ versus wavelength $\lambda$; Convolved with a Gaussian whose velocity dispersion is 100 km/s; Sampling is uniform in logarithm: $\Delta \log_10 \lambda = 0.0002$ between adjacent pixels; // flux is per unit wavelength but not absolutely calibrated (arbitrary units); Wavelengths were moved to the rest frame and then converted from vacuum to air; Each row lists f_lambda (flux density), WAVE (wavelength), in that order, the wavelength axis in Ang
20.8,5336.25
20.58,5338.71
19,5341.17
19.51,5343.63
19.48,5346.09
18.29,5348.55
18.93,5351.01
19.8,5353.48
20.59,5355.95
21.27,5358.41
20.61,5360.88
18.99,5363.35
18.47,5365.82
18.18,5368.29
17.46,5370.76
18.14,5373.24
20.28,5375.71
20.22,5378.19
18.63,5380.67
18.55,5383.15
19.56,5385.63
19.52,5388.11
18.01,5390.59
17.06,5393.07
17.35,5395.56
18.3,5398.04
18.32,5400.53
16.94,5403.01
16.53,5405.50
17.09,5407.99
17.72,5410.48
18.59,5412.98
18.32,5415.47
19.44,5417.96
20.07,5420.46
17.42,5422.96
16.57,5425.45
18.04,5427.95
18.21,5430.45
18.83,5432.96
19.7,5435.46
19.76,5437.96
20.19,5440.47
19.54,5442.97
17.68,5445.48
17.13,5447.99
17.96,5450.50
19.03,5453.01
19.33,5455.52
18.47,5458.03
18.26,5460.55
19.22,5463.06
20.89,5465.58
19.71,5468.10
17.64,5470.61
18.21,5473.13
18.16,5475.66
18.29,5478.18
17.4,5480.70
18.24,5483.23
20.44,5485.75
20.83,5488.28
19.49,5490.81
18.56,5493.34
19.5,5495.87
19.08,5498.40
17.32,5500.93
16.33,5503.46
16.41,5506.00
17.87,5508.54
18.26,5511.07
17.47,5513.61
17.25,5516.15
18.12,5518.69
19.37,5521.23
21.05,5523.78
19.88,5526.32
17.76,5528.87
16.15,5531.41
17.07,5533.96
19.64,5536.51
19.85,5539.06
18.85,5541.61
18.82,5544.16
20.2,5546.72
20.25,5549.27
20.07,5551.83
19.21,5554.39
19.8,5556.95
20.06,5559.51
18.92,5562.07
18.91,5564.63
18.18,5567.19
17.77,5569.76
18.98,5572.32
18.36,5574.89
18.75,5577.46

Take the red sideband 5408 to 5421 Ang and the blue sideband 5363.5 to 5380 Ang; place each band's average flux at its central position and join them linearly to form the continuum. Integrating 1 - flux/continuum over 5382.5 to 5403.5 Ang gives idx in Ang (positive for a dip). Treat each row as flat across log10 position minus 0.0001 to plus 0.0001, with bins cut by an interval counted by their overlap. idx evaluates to 0.5 Ang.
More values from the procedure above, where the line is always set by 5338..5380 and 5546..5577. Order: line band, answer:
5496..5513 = 1.4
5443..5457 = 0.7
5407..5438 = 1.5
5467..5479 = 0.6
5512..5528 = 0.3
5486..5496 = -0.2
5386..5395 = 0.5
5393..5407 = 1.4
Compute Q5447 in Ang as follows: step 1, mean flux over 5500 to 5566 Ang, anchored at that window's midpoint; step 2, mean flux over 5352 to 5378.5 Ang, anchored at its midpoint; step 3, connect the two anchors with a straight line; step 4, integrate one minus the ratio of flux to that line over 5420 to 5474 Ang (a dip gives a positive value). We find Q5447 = 1.0 Ang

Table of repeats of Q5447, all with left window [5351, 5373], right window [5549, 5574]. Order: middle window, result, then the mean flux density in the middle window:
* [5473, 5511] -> 1.59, 18.4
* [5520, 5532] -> 0.12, 19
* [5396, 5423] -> 1.70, 18.1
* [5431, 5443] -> -0.17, 19.5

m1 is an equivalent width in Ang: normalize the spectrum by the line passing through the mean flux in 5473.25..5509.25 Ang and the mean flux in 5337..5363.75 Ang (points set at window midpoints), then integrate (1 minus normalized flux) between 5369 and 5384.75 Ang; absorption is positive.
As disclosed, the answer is 0.52 Ang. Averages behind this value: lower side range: 19.8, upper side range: 18.4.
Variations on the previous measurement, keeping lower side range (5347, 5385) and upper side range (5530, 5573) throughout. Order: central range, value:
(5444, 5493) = 0.9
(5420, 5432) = 0.8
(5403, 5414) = 1.0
